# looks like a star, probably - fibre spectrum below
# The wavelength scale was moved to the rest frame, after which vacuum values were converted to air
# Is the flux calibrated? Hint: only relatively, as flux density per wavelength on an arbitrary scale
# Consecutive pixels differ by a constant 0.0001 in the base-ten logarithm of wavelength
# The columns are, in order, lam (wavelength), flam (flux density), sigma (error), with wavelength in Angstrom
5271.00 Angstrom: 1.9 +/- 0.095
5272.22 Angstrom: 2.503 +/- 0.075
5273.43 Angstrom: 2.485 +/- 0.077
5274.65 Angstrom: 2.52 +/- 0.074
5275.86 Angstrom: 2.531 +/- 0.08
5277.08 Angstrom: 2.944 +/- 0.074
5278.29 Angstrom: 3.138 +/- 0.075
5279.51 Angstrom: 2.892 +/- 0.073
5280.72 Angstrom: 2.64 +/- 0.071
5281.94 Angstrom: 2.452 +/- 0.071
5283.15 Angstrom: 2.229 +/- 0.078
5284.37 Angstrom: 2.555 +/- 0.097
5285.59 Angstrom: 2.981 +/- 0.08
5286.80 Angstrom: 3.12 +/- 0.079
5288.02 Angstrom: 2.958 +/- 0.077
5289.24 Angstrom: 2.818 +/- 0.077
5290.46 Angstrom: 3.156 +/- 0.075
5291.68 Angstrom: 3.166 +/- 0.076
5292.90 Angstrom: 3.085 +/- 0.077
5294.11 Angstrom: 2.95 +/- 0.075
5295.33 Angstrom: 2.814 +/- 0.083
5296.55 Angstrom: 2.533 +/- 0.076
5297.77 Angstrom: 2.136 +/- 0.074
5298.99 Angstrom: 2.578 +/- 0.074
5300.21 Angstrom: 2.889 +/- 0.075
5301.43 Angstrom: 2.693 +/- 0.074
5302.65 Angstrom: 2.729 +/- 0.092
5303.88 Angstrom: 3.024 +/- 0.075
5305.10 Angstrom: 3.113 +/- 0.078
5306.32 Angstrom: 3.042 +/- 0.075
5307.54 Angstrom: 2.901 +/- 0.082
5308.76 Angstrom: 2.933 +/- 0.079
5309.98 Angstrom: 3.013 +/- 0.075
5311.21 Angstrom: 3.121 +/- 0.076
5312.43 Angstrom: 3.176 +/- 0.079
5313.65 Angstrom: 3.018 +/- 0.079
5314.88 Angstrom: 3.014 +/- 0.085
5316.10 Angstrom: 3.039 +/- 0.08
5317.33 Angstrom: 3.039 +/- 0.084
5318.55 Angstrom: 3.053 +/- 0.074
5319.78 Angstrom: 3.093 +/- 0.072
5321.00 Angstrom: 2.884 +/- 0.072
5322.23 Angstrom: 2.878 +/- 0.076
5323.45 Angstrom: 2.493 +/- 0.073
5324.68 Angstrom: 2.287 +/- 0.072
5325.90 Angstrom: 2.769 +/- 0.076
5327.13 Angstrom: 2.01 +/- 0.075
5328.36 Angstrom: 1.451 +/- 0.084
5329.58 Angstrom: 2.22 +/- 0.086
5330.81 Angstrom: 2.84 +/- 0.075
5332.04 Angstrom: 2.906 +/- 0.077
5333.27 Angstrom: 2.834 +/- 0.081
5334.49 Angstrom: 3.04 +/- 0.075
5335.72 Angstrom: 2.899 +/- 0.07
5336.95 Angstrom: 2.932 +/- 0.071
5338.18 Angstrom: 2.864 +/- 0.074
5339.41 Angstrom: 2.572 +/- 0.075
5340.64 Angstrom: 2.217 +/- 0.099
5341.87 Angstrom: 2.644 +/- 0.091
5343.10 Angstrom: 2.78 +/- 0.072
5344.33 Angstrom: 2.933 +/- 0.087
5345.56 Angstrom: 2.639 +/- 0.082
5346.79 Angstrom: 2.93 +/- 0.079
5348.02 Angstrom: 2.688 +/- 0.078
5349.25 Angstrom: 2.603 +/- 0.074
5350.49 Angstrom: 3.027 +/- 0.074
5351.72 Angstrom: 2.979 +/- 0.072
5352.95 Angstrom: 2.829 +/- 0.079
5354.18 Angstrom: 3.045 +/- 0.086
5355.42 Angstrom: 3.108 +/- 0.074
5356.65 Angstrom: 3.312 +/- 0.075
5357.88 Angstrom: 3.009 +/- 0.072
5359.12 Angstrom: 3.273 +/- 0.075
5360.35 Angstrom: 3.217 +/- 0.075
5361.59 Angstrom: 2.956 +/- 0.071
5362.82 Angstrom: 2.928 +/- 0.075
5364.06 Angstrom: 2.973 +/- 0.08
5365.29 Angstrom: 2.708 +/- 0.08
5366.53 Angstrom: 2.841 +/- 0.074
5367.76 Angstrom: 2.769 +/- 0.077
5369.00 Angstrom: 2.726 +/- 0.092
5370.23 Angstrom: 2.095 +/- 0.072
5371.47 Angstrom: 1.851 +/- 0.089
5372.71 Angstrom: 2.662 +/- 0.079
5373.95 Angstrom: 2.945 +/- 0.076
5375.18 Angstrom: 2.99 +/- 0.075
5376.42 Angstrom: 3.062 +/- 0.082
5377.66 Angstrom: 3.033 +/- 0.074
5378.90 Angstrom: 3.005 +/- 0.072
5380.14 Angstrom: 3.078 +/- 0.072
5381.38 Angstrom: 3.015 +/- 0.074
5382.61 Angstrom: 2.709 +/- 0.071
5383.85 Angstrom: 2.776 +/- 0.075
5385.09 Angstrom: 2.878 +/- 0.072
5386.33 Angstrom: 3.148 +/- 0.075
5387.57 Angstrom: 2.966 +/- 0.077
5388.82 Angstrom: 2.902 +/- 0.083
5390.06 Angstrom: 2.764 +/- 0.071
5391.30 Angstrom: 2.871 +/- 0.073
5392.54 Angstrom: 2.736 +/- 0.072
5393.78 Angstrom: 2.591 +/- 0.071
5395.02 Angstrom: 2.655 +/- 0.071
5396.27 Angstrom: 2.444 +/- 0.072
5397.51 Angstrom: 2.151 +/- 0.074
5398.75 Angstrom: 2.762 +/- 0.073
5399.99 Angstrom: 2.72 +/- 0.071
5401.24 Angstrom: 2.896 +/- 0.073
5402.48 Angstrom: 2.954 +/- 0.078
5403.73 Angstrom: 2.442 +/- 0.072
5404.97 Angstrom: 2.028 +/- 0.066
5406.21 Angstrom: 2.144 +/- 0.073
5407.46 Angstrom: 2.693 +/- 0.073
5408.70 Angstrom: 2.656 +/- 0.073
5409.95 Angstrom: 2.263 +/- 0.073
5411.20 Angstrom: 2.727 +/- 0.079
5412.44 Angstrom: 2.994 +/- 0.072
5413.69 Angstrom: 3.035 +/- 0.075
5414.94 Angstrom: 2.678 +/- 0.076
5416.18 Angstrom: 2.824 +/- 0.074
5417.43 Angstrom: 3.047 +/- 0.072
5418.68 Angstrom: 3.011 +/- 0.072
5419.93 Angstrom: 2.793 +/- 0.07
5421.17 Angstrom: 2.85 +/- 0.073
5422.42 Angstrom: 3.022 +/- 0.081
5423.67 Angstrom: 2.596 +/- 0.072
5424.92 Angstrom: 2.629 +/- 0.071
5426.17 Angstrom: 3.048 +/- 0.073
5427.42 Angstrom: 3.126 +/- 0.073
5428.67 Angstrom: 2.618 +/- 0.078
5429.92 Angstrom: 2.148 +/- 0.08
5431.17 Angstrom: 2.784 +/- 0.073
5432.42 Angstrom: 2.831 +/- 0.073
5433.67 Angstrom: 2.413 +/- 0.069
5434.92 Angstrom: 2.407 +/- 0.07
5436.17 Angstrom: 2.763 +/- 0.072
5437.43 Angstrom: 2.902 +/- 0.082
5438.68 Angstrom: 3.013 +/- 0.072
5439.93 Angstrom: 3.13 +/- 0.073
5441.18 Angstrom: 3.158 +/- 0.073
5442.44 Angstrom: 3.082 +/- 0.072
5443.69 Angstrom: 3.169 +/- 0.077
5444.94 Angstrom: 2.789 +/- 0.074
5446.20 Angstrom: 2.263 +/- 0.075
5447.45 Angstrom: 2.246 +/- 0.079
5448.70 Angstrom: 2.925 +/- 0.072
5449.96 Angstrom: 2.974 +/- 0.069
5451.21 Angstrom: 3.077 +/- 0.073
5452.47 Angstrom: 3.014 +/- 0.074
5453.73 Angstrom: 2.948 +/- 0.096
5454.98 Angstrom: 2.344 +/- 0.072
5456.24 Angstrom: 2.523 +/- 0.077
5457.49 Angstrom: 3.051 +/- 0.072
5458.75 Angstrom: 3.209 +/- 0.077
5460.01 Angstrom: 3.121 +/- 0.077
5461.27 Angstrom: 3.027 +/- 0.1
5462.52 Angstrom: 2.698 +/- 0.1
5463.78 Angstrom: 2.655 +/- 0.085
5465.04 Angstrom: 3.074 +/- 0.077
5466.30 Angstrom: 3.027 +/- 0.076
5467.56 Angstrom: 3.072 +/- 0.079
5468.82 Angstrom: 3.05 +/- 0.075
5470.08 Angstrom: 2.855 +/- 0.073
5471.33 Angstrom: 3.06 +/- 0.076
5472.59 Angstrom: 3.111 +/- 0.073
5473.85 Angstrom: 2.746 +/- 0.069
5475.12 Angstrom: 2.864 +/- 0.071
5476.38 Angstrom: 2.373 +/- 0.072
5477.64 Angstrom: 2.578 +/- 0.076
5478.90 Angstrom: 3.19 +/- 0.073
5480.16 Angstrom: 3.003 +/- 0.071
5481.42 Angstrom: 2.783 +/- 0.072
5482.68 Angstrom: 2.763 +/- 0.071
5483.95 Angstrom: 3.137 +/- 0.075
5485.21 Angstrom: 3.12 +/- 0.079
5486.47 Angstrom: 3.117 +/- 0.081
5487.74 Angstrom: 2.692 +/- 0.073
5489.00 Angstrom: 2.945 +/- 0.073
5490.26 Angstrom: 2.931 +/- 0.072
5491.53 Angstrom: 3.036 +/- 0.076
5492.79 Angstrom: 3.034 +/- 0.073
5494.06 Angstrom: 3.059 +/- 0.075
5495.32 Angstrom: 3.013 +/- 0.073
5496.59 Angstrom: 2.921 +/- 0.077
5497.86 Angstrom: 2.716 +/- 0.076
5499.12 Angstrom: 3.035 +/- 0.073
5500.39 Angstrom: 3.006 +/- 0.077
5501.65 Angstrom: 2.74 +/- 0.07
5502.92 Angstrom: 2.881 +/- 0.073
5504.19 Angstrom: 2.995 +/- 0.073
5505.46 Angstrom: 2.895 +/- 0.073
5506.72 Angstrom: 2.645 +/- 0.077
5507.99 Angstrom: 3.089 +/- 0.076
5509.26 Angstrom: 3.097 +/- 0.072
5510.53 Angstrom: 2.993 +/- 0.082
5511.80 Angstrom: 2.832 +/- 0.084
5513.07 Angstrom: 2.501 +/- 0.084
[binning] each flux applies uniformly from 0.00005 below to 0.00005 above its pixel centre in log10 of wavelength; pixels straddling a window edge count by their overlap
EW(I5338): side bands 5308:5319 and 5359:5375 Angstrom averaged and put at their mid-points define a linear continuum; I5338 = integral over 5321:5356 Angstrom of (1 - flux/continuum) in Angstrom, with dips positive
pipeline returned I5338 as 2.5 Angstrom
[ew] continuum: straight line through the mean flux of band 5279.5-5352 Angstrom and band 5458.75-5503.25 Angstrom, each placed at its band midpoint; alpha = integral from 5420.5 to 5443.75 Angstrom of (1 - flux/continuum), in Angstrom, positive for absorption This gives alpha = 0.57 Angstrom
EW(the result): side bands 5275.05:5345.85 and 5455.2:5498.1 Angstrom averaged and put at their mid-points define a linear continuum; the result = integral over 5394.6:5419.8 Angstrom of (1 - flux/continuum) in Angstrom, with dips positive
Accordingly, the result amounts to 1.8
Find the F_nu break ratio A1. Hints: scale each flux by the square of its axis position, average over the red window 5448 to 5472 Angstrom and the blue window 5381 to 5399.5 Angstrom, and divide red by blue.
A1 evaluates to 1.09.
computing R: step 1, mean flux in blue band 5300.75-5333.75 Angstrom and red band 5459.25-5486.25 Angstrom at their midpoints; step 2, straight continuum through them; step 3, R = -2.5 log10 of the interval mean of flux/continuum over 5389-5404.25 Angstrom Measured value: 0.07 mag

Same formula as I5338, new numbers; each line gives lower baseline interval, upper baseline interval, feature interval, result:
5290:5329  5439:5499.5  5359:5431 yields 2.6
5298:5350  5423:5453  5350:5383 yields -1.3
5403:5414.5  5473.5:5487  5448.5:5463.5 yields -0.7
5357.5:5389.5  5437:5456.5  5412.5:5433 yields 0.3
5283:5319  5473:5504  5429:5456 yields 1.2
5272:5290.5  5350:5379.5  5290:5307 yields -0.5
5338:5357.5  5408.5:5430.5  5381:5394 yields -0.2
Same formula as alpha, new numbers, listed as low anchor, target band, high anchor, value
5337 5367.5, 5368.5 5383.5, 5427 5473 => 0.56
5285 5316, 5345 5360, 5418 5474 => -0.32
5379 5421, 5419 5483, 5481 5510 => 0.16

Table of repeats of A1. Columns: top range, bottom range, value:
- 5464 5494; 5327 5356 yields 1.14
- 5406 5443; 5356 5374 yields 1.01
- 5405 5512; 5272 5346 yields 1.09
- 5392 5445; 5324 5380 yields 1.01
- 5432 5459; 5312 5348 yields 1.08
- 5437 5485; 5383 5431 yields 1.08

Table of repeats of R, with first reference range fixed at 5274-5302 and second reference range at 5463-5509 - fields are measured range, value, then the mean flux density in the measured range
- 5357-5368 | -0.06 mag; 2.98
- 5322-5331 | 0.20 mag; 2.33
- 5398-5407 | 0.12 mag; 2.56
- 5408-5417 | 0.05 mag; 2.75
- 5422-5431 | 0.05 mag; 2.74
